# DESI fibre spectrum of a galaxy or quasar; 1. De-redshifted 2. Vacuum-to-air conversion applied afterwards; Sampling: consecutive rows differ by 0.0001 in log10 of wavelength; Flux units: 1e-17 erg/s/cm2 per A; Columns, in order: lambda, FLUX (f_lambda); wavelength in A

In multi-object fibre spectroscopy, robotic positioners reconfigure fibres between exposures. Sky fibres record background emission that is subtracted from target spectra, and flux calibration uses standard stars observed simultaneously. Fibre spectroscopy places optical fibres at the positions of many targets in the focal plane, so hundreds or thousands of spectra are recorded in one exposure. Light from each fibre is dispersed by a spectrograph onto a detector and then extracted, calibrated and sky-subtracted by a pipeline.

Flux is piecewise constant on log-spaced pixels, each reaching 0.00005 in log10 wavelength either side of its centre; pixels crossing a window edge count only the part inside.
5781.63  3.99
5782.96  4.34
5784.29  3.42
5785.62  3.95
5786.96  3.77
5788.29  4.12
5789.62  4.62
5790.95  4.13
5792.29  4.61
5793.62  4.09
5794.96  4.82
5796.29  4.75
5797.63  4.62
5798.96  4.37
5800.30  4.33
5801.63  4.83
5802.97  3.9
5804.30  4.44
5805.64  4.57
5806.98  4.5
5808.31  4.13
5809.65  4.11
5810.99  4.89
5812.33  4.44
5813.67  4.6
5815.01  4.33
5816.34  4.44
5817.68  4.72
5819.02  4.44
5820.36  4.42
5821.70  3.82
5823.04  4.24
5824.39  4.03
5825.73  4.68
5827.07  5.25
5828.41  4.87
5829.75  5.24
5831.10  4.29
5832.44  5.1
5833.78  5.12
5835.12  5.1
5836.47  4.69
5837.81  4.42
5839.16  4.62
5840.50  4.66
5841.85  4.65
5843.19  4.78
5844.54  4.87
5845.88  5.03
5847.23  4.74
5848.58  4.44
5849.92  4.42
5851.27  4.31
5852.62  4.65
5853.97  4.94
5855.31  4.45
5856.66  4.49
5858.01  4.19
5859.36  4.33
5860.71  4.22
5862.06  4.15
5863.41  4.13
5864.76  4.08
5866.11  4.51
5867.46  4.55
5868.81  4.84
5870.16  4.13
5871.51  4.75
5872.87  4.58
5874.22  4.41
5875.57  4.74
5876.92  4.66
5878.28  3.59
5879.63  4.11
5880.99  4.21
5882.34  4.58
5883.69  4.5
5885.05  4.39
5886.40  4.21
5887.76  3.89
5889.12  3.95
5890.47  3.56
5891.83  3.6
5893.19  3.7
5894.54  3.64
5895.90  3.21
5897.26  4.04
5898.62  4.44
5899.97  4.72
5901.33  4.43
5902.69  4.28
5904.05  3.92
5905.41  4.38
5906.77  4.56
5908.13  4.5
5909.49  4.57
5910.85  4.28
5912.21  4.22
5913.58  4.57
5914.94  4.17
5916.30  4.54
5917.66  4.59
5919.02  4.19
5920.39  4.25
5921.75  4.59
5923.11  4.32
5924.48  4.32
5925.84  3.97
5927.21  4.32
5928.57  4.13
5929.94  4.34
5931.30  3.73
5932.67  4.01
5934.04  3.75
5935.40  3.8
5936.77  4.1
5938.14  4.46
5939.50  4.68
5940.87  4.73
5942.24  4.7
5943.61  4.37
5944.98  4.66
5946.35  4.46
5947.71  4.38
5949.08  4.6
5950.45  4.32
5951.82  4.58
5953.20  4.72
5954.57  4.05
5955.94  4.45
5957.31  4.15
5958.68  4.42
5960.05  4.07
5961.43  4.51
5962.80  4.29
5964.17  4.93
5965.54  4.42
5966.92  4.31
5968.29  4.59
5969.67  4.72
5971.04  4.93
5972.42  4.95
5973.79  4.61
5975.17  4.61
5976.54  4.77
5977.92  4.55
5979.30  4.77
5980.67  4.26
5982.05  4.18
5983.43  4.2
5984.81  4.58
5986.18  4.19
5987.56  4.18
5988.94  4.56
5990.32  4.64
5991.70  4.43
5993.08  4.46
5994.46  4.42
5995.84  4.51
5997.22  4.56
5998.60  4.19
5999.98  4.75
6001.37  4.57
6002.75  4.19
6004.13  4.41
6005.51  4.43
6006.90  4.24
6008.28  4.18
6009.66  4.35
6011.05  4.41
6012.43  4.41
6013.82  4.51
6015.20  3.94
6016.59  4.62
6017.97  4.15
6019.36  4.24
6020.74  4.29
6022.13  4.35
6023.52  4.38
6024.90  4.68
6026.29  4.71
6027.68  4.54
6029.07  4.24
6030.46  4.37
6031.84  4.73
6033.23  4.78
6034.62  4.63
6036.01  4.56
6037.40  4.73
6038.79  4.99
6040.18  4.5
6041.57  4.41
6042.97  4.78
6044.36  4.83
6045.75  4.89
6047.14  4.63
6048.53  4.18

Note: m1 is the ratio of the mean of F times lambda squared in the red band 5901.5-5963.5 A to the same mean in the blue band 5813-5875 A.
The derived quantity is 0.98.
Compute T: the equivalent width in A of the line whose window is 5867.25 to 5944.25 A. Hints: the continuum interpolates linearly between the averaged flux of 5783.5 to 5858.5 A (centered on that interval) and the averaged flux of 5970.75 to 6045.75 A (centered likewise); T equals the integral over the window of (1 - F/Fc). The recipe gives 4.2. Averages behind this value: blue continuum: 4.51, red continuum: 4.49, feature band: 4.26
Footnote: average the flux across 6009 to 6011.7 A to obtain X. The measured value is 4.37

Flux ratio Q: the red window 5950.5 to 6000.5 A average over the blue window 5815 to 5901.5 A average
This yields 1.01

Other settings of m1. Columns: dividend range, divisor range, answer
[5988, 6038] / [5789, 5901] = 1.06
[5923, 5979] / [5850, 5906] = 1.06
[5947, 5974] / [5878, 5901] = 1.14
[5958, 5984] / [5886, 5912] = 1.13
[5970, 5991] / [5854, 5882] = 1.08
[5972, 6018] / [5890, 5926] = 1.08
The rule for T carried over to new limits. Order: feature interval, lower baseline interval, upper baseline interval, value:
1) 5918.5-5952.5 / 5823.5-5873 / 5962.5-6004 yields 1.7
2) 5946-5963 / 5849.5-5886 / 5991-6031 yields 0.1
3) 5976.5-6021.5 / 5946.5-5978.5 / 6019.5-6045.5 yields 1.6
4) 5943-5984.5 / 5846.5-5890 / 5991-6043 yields -0.6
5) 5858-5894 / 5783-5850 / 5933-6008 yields 2.0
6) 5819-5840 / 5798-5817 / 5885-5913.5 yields -1.5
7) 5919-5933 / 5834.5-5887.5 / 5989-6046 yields 0.9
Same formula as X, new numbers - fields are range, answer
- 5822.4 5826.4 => 4.31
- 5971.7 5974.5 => 4.77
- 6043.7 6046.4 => 4.86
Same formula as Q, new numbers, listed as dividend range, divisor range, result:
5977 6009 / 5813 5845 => 0.95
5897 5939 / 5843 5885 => 0.96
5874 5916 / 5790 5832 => 0.94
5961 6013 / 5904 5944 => 1.04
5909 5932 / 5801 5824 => 0.98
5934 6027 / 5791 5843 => 0.98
